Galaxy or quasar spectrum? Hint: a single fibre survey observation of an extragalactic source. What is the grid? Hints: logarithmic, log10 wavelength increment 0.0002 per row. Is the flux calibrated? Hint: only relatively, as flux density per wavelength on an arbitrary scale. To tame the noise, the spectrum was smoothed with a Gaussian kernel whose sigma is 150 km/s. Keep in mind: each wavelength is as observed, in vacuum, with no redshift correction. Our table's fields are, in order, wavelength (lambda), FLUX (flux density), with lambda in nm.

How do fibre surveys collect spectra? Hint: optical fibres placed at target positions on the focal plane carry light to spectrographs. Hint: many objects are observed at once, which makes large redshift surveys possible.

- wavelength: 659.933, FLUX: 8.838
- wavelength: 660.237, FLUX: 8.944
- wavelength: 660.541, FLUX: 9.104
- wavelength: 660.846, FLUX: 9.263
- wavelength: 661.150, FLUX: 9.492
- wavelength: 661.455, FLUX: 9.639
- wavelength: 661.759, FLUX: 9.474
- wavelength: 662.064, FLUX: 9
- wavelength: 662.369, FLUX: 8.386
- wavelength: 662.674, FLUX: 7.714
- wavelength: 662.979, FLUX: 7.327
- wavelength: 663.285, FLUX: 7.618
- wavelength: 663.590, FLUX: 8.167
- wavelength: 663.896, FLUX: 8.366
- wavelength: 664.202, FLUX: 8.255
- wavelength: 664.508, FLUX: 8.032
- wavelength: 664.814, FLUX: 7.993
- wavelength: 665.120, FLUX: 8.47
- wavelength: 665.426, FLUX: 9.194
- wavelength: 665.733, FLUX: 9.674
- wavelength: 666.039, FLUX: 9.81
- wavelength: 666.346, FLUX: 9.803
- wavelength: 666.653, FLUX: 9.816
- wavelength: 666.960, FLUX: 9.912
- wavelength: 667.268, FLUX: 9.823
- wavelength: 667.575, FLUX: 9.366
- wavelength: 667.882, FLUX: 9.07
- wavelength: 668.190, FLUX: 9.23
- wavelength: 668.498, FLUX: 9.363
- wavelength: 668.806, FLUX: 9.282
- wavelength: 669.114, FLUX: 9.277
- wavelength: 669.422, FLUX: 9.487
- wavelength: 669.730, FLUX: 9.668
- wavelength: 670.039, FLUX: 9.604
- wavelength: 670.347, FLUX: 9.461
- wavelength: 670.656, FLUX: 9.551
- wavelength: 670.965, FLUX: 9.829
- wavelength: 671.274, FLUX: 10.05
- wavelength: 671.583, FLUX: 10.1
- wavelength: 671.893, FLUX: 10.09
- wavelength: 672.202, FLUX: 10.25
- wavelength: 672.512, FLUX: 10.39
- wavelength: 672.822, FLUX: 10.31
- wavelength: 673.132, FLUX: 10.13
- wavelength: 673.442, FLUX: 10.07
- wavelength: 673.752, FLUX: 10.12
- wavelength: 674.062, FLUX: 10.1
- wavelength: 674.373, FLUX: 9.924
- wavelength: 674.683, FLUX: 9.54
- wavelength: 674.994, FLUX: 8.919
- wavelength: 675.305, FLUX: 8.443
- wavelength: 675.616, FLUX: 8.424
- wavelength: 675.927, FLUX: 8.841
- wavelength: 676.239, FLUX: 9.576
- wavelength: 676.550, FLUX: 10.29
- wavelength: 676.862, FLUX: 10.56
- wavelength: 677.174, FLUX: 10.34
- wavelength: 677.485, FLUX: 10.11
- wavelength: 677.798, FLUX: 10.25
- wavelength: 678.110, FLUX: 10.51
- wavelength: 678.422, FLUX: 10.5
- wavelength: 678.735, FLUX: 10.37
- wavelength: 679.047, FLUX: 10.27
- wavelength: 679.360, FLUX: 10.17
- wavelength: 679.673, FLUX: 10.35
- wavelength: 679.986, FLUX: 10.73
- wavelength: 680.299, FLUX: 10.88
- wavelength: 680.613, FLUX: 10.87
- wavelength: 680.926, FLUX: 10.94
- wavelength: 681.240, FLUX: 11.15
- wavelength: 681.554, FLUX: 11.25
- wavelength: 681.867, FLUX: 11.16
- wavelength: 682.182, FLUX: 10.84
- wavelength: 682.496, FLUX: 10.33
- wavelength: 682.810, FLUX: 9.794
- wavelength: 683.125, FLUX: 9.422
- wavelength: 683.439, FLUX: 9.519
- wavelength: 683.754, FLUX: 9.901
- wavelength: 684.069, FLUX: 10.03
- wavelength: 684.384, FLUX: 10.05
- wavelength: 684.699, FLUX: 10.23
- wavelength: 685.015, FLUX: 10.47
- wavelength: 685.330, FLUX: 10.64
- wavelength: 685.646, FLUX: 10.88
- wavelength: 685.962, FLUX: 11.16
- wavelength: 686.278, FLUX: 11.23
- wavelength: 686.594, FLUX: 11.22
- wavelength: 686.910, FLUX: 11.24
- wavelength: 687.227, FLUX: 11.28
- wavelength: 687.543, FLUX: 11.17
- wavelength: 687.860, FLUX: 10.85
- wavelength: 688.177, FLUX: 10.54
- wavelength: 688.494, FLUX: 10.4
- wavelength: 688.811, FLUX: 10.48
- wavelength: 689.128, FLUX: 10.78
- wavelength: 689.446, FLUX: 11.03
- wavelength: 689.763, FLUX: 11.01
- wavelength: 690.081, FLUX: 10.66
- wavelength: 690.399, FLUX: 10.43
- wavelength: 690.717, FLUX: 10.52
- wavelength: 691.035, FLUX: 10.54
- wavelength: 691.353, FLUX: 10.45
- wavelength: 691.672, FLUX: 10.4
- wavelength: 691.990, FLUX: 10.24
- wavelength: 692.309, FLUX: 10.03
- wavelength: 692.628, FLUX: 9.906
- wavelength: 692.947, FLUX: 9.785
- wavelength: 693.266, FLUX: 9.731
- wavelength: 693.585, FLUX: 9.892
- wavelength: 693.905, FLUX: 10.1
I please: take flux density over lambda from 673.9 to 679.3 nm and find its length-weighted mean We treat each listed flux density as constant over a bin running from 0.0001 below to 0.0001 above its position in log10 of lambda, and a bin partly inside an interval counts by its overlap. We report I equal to 9.83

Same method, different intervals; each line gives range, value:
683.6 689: 10.7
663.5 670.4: 9.19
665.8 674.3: 9.78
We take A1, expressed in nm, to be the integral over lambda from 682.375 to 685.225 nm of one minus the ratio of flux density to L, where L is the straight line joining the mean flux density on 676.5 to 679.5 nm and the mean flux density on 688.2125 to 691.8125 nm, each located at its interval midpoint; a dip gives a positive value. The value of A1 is 0.13 nm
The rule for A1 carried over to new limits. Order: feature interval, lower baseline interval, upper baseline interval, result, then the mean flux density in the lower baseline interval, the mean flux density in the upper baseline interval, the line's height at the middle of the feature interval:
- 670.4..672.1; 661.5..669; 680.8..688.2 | -0.08 nm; 8.9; 10.6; 9.44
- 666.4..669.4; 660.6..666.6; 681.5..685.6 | -0.13 nm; 8.74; 10.3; 9.07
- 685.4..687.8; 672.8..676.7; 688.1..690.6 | -0.15 nm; 9.57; 10.7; 10.5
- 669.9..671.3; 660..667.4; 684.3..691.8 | -0.04 nm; 8.88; 10.7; 9.41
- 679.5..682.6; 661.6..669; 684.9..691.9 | -0.21 nm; 8.89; 10.8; 10.2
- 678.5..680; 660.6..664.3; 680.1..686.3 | -0.03 nm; 8.57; 10.5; 10.2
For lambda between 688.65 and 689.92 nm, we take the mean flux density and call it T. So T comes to 10.8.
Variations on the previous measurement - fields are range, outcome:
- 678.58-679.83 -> 10.3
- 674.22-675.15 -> 9.46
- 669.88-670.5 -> 9.54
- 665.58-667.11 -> 9.81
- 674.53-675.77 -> 8.83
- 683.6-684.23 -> 9.97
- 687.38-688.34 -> 10.9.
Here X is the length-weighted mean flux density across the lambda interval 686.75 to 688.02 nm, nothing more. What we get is 11.1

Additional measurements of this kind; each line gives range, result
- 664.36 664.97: 8.02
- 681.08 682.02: 11.2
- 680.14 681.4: 11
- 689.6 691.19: 10.6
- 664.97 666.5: 9.39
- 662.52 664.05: 7.84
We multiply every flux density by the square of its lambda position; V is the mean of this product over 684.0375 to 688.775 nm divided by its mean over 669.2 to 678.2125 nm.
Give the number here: 1.1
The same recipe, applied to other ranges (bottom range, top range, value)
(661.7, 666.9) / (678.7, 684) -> 1.27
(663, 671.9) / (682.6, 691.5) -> 1.22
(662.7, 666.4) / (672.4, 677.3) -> 1.18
